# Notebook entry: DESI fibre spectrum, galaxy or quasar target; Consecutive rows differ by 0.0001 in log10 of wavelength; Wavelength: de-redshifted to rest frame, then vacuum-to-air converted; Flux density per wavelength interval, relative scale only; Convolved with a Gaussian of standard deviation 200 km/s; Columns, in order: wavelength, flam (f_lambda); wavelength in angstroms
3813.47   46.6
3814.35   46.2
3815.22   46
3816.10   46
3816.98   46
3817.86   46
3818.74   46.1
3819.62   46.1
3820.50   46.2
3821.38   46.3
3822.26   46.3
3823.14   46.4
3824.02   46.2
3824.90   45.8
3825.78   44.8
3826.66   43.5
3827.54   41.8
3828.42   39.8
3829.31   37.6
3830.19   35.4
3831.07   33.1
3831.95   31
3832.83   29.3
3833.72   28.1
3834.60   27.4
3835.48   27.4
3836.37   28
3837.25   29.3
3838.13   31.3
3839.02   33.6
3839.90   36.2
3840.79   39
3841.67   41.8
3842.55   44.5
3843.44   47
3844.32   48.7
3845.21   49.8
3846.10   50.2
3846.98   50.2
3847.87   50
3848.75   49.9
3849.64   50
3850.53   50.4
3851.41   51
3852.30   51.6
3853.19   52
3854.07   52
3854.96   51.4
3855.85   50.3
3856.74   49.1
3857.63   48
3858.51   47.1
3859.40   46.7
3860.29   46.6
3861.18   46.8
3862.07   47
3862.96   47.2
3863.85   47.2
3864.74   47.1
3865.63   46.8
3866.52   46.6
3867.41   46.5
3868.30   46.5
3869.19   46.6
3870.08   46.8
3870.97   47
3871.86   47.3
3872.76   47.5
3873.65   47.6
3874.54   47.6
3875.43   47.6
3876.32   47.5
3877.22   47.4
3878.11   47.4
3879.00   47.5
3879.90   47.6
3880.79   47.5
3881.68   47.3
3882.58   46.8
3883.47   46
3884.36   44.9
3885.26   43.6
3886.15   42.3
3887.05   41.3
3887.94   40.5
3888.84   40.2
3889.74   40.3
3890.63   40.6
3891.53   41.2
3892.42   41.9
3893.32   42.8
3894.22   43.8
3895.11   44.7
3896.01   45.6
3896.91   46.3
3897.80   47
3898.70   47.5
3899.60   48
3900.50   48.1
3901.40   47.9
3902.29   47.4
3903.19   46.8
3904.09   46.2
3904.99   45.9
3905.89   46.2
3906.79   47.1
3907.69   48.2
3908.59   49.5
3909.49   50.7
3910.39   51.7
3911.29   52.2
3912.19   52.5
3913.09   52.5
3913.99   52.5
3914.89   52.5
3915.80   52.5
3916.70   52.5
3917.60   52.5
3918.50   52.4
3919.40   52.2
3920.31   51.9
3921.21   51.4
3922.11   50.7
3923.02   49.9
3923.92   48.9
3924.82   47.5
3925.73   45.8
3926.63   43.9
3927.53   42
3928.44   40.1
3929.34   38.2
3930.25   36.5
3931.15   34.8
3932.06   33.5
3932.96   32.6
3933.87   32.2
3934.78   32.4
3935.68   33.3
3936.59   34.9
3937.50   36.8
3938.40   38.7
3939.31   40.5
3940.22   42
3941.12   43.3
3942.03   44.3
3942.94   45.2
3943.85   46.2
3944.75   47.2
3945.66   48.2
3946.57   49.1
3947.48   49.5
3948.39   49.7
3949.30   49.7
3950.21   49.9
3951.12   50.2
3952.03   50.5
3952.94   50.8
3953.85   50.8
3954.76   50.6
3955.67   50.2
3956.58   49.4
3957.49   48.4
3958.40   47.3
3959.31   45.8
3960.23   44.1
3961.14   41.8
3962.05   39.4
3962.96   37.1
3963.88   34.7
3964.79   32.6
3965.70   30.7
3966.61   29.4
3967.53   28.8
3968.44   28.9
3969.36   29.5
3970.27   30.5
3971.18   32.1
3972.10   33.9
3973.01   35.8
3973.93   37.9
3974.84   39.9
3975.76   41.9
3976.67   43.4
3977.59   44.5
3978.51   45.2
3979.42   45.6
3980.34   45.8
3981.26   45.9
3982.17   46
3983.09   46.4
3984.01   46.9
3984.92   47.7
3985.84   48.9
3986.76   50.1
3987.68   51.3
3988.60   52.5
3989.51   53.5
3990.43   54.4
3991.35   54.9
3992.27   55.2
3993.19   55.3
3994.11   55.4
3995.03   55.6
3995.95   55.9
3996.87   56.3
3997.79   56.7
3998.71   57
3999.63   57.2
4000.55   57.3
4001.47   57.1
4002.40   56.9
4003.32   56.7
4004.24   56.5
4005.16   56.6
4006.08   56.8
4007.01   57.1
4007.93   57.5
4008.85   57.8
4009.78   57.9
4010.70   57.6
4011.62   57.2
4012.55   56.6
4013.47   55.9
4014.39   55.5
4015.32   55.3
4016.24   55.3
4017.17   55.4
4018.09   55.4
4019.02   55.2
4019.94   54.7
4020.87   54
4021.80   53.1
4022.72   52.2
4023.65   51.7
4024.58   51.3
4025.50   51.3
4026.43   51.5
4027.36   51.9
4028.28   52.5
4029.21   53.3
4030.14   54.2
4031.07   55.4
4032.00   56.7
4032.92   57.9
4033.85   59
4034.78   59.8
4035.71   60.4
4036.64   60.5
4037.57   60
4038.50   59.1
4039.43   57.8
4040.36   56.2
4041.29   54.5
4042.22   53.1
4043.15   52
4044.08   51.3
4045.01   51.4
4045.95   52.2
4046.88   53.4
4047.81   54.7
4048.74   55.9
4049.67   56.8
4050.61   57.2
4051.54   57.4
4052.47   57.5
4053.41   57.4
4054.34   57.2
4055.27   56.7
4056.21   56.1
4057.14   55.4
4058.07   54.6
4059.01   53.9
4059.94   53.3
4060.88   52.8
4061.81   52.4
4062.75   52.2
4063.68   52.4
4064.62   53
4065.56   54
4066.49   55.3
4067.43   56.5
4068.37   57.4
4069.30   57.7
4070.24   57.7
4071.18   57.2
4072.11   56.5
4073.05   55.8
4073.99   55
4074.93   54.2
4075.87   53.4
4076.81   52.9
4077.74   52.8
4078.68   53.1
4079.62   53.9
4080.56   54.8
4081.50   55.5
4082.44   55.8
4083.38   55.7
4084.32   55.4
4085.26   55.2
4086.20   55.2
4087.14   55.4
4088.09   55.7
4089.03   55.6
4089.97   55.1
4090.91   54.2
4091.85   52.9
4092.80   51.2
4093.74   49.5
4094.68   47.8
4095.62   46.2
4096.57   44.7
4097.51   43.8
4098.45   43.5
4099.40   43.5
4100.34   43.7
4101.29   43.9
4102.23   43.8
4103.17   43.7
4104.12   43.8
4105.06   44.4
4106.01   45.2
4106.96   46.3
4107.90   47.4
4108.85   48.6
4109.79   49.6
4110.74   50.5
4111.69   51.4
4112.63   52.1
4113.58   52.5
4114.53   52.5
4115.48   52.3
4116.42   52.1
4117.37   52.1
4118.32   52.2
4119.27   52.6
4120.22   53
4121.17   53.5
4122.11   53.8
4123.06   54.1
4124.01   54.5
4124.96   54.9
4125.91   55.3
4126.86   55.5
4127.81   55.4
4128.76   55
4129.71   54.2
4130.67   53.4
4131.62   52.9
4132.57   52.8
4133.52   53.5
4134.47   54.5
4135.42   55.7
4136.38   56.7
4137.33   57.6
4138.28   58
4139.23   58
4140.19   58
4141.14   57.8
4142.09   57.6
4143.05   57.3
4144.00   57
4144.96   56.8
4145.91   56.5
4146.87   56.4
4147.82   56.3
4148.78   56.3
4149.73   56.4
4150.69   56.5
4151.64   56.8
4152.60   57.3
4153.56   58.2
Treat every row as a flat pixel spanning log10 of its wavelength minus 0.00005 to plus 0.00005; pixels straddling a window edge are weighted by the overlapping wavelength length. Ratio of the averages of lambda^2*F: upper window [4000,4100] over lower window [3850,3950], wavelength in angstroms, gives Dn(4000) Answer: 1.28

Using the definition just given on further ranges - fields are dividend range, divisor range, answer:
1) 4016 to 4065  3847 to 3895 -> 1.28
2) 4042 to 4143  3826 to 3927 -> 1.30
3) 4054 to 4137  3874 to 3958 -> 1.25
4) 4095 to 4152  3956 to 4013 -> 1.18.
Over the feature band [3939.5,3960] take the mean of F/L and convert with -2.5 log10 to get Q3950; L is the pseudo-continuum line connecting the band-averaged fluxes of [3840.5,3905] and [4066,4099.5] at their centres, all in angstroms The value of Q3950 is 0.03 mag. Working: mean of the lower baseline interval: 46.7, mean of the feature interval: 48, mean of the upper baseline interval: 53.3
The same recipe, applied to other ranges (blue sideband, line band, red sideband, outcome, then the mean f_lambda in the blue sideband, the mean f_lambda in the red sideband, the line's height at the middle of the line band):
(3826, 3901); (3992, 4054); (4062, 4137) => -0.13 mag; 44.1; 52.2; 49.6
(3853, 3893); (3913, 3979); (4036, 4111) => 0.14 mag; 46.3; 52.9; 48.7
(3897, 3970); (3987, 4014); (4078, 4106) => -0.19 mag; 44.6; 50.2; 47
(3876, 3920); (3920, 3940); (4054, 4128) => 0.18 mag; 47.1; 52.3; 48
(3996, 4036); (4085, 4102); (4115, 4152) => 0.12 mag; 55.7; 55.2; 55.4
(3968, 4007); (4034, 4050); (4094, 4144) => -0.13 mag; 48.6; 51.5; 49.8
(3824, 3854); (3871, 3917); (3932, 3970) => -0.13 mag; 41.1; 41.7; 41.4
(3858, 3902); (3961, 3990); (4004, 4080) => 0.26 mag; 45.8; 55.3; 51.4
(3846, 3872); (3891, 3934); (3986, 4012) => 0.11 mag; 48.5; 55.8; 51.3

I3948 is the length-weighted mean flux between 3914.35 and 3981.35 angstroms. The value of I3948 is 42.8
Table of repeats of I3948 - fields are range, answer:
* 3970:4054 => 52.9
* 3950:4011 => 47.5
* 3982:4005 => 53.8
